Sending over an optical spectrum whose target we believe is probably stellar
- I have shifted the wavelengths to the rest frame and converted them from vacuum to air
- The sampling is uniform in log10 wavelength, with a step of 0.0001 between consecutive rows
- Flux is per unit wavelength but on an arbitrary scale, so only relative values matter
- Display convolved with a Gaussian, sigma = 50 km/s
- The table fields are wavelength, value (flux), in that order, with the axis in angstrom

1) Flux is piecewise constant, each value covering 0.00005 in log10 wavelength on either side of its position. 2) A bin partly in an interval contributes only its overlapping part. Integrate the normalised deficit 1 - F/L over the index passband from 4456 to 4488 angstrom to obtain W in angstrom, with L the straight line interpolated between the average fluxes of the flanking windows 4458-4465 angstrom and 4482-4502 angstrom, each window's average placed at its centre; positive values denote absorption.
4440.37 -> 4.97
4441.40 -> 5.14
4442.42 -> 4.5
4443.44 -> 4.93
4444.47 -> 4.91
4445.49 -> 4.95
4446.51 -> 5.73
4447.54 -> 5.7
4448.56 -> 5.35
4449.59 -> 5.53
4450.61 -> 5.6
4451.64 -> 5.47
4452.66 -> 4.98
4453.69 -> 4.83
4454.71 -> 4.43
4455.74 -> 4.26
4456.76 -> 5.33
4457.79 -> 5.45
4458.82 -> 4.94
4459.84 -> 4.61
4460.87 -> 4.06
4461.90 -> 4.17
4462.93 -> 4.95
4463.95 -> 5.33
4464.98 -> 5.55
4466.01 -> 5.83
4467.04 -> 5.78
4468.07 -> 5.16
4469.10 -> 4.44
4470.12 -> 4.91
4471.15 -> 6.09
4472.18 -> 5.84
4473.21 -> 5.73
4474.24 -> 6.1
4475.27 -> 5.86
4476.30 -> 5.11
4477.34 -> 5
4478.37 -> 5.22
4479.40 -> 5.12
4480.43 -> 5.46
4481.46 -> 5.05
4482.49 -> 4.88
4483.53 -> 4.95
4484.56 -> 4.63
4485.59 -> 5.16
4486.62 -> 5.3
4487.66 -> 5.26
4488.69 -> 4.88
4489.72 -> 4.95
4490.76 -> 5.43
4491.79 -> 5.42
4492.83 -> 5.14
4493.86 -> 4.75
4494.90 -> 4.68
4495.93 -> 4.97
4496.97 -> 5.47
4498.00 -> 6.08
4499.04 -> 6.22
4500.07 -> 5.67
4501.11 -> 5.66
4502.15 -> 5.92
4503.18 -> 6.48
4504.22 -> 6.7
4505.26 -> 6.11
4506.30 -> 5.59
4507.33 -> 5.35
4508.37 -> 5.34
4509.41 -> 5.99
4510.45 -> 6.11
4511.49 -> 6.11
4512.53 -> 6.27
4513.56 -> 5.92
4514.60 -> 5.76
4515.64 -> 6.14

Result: -1.7 angstrom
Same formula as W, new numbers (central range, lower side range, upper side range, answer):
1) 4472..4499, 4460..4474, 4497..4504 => 1.84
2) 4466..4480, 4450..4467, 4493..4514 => -0.47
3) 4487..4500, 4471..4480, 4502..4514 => 1.14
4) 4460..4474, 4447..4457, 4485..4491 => -0.21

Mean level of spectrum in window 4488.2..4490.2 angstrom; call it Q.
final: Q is 4.92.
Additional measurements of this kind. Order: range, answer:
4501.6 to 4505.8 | 6.29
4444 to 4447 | 5.21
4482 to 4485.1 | 4.82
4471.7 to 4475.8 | 5.88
